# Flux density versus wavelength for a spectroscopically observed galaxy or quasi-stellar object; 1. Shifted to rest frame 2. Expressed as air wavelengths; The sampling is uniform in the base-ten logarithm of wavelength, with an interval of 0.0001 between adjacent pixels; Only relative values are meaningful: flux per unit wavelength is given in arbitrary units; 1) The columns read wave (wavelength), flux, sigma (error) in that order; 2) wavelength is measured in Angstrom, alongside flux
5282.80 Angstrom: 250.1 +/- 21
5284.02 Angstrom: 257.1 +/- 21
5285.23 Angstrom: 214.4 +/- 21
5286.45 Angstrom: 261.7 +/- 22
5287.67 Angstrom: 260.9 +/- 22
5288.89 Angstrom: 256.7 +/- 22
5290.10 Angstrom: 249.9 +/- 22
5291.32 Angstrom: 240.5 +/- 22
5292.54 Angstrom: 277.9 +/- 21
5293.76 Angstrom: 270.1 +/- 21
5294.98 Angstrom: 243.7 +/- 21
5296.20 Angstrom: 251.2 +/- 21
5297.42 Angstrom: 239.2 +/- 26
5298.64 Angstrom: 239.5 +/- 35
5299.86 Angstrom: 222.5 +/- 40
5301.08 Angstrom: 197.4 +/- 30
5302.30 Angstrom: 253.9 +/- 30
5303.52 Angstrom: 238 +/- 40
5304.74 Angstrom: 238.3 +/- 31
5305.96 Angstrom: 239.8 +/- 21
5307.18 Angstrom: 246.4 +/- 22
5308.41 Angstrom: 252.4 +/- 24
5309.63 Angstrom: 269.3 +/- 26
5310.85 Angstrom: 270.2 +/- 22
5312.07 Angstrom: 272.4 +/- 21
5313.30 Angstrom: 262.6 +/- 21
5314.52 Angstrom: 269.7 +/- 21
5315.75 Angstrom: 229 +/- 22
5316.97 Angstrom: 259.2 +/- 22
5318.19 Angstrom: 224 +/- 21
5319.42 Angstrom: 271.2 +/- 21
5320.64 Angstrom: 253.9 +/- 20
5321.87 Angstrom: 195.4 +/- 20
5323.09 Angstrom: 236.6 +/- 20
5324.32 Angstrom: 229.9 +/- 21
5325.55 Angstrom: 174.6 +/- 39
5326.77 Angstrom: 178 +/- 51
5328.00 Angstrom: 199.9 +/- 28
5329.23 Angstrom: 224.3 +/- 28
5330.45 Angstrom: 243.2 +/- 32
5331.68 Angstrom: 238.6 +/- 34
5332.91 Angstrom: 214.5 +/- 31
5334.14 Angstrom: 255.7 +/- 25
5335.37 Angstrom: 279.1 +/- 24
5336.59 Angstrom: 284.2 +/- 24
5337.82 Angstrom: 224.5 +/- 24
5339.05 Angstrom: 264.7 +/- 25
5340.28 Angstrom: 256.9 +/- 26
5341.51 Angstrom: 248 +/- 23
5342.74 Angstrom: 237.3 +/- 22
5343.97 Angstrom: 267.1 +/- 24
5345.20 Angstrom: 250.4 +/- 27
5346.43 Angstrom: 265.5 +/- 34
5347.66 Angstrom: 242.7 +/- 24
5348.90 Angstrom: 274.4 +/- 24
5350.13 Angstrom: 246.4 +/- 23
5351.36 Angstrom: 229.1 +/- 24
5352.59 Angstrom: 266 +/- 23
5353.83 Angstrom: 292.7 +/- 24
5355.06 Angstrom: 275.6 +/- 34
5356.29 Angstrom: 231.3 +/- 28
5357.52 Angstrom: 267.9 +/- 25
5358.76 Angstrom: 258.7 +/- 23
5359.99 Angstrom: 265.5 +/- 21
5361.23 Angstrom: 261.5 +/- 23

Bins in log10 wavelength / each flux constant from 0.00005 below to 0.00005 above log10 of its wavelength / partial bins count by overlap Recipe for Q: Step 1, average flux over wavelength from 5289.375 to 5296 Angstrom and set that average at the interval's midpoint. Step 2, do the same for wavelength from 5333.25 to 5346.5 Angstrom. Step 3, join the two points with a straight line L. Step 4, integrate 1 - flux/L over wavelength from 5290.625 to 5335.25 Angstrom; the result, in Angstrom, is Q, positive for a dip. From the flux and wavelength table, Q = 2.8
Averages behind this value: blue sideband 256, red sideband 256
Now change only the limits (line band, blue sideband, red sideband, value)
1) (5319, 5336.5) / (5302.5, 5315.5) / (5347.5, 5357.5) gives 1.9 Angstrom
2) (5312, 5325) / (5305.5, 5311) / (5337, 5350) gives 0.5 Angstrom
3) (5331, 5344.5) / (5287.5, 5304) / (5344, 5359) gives 0.2 Angstrom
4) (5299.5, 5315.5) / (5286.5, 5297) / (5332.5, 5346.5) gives 0.4 Angstrom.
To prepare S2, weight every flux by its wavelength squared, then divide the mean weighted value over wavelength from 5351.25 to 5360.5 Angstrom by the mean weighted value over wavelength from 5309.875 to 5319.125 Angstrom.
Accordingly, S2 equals 1.0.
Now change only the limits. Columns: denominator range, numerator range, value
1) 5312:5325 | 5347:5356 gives 1.08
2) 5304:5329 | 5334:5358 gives 1.09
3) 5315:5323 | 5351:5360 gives 1.11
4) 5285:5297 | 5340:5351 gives 1.02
